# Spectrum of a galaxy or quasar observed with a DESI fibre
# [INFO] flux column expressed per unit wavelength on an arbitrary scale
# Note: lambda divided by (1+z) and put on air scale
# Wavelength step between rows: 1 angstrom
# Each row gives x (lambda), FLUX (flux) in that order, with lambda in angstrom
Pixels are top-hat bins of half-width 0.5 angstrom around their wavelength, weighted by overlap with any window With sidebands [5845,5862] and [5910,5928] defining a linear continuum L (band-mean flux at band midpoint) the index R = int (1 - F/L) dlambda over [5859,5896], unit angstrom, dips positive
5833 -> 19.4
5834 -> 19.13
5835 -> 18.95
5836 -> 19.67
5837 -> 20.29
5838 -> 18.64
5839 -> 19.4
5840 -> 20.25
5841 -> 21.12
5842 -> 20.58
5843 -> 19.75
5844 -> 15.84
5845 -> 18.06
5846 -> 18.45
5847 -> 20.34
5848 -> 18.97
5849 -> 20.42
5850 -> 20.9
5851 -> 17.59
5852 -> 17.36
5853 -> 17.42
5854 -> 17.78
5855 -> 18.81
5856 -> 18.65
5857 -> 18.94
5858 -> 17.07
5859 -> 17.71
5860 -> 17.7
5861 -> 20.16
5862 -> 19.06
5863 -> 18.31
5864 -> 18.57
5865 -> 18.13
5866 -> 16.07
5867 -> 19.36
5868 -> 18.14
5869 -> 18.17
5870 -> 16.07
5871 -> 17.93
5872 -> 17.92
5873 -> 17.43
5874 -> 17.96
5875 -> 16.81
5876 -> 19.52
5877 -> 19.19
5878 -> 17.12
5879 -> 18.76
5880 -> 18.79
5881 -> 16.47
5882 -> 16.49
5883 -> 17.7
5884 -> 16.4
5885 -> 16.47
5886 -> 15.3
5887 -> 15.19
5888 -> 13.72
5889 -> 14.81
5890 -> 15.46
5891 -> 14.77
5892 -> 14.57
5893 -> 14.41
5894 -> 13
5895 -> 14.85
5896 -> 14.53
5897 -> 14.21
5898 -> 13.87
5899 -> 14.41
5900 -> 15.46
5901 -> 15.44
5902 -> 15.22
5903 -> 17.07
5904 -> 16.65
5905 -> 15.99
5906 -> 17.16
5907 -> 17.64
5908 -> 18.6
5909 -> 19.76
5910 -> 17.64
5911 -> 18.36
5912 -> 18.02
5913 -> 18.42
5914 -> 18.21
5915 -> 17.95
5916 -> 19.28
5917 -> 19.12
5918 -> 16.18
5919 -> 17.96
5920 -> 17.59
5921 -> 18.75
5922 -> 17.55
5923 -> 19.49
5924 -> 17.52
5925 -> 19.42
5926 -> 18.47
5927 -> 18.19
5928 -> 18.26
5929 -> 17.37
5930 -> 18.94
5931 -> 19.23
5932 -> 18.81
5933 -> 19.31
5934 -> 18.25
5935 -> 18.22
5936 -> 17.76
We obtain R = 3.1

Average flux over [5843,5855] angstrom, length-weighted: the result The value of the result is 18.5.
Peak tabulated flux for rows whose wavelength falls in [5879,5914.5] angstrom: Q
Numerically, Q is 19.76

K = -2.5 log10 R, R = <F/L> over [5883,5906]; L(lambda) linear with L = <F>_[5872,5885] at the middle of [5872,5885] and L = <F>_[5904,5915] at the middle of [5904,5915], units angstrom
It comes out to 0.17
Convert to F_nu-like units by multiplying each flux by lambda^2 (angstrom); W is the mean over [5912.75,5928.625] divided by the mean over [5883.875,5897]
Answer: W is 1.25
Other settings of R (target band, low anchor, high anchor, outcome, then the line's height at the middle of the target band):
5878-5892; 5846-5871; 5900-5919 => 1.4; 18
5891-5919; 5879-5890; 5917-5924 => 1.2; 17.2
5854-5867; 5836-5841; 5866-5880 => 0.2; 18.6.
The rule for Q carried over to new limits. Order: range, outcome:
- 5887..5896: 15.46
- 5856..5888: 20.16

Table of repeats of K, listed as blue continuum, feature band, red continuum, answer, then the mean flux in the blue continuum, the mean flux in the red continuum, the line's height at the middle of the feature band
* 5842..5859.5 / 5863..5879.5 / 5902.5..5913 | 0.02 mag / 18.5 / 17.7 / 18.2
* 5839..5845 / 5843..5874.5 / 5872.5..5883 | 0.02 mag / 19.4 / 17.8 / 18.7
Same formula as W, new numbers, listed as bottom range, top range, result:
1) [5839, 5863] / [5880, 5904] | 0.82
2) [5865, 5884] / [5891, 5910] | 0.89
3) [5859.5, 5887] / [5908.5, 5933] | 1.05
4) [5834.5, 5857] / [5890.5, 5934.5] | 0.92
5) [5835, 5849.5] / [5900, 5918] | 0.93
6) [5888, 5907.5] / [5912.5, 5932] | 1.22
